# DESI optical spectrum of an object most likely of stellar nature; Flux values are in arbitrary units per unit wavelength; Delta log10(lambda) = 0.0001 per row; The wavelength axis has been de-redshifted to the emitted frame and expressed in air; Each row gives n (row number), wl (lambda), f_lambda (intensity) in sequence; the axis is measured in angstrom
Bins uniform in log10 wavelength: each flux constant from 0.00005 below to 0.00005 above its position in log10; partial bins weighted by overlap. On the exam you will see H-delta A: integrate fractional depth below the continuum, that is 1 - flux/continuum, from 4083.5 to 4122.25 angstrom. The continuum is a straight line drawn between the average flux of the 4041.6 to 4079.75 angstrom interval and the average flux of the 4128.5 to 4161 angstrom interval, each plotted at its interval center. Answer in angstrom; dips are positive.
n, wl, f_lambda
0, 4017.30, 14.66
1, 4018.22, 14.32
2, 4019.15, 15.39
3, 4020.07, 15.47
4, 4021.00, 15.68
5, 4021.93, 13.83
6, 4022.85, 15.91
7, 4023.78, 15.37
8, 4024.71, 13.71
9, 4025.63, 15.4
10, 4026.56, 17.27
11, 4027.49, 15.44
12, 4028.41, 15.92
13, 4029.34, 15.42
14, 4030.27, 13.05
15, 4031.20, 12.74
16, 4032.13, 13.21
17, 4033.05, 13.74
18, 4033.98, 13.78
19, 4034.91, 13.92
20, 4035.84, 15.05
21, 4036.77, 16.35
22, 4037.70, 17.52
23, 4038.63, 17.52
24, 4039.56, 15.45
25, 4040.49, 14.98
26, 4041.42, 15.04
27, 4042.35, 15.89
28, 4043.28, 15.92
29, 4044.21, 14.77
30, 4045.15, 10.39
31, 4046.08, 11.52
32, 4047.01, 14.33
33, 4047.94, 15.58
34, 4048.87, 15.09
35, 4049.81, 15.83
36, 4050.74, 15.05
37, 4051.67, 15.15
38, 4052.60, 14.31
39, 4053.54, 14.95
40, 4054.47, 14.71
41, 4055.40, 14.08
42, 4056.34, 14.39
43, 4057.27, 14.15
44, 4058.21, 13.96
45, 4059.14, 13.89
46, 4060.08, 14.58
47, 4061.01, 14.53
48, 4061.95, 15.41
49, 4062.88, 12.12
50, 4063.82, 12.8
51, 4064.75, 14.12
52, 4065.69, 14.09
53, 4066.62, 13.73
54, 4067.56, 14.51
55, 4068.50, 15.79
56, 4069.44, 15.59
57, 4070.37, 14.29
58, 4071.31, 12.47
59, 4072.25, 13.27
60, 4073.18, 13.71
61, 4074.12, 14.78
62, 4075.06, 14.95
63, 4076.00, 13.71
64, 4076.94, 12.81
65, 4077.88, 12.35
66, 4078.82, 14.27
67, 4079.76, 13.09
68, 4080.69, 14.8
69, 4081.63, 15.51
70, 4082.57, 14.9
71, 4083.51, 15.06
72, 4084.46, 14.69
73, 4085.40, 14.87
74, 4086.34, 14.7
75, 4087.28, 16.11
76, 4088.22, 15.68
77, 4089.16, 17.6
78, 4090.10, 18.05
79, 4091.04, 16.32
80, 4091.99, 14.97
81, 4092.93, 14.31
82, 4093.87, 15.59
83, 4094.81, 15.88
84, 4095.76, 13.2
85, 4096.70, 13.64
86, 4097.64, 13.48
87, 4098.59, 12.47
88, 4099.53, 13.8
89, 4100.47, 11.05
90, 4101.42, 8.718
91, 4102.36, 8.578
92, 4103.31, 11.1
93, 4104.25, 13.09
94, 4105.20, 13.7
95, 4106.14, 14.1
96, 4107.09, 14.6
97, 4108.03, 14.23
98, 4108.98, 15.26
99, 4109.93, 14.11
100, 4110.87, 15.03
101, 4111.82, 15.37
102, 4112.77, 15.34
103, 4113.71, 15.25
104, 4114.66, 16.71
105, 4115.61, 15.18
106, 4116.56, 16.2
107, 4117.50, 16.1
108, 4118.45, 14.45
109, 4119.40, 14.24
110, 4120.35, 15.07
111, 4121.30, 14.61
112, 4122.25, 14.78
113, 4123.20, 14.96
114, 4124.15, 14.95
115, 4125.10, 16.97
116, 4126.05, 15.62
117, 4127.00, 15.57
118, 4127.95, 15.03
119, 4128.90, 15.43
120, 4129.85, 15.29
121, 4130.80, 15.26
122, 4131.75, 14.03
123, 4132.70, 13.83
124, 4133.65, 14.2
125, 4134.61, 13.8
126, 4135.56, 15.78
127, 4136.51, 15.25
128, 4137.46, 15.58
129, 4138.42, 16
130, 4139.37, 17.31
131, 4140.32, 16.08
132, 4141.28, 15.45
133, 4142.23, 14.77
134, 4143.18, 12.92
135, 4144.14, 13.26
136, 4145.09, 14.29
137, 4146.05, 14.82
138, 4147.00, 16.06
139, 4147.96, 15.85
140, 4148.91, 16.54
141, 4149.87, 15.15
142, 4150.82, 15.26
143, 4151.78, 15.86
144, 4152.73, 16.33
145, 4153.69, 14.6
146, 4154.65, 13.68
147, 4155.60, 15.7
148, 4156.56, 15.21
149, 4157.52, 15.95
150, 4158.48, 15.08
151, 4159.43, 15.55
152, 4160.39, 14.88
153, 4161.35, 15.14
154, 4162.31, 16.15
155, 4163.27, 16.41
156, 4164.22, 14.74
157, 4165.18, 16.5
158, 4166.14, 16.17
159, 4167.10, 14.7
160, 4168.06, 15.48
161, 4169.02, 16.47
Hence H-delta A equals 0.6 angstrom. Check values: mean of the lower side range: 14.2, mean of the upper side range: 15.1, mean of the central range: 14.4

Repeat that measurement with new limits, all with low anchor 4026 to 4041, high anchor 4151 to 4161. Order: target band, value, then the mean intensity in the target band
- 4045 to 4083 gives 2.4 angstrom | 14.2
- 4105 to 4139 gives 0.3 angstrom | 15.1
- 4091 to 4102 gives 1.2 angstrom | 13.5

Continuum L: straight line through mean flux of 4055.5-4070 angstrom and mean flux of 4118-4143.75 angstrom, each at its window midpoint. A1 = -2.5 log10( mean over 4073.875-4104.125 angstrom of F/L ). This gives 0.04 mag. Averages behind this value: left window 14.2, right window 15.1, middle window 14.1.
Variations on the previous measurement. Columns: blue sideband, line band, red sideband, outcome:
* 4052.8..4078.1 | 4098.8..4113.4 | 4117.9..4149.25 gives 0.11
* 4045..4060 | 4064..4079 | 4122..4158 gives 0.04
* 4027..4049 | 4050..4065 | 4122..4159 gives 0.04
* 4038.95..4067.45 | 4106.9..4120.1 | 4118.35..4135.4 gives -0.02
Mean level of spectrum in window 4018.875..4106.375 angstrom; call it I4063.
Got 14.4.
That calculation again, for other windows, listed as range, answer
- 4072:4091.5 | 14.8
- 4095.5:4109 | 12.6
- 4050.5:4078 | 14.2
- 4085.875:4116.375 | 14.3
